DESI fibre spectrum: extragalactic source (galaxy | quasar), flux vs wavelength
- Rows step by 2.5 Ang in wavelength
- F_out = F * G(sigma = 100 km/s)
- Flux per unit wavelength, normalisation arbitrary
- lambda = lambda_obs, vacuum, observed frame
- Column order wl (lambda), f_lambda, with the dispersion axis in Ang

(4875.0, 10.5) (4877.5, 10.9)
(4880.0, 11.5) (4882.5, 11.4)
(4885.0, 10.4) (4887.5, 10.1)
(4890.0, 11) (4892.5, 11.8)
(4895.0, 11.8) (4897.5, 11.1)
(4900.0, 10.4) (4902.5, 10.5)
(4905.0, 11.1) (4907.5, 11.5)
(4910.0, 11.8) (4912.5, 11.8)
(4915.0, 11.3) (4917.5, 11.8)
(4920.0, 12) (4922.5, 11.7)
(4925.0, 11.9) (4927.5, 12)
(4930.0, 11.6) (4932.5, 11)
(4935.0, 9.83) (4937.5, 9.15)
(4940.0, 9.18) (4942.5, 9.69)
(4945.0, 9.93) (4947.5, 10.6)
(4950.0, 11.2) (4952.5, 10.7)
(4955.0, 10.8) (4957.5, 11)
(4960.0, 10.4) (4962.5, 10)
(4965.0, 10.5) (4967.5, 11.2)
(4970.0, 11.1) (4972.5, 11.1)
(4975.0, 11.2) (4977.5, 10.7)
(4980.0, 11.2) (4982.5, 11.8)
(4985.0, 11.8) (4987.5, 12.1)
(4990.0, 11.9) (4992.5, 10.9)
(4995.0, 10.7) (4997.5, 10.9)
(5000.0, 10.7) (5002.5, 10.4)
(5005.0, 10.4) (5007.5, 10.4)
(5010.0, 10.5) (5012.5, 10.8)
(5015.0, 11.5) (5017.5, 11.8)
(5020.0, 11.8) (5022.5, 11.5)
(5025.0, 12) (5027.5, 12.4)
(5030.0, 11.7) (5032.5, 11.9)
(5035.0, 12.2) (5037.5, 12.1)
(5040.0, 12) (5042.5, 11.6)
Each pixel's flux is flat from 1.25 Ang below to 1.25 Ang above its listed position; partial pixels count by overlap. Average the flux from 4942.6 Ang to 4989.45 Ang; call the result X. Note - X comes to 10.9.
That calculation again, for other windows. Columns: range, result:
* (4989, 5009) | 10.8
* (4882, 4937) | 11.2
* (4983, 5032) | 11.3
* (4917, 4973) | 10.8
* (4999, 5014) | 10.5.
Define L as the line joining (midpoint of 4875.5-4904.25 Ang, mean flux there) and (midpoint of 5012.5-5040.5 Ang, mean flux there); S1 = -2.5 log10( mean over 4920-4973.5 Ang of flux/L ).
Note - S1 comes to 0.06 mag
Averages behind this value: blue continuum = 11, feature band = 10.7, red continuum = 11.8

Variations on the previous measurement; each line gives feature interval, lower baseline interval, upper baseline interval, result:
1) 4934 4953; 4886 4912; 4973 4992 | 0.13 mag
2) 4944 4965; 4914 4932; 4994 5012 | 0.07 mag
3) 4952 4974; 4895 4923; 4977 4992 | 0.07 mag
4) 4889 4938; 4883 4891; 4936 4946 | -0.13 mag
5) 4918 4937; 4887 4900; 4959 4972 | -0.04 mag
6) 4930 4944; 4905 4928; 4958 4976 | 0.14 mag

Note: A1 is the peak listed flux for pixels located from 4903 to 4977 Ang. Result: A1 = 12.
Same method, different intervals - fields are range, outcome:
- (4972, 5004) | 12.1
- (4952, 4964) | 11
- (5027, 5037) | 12.4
